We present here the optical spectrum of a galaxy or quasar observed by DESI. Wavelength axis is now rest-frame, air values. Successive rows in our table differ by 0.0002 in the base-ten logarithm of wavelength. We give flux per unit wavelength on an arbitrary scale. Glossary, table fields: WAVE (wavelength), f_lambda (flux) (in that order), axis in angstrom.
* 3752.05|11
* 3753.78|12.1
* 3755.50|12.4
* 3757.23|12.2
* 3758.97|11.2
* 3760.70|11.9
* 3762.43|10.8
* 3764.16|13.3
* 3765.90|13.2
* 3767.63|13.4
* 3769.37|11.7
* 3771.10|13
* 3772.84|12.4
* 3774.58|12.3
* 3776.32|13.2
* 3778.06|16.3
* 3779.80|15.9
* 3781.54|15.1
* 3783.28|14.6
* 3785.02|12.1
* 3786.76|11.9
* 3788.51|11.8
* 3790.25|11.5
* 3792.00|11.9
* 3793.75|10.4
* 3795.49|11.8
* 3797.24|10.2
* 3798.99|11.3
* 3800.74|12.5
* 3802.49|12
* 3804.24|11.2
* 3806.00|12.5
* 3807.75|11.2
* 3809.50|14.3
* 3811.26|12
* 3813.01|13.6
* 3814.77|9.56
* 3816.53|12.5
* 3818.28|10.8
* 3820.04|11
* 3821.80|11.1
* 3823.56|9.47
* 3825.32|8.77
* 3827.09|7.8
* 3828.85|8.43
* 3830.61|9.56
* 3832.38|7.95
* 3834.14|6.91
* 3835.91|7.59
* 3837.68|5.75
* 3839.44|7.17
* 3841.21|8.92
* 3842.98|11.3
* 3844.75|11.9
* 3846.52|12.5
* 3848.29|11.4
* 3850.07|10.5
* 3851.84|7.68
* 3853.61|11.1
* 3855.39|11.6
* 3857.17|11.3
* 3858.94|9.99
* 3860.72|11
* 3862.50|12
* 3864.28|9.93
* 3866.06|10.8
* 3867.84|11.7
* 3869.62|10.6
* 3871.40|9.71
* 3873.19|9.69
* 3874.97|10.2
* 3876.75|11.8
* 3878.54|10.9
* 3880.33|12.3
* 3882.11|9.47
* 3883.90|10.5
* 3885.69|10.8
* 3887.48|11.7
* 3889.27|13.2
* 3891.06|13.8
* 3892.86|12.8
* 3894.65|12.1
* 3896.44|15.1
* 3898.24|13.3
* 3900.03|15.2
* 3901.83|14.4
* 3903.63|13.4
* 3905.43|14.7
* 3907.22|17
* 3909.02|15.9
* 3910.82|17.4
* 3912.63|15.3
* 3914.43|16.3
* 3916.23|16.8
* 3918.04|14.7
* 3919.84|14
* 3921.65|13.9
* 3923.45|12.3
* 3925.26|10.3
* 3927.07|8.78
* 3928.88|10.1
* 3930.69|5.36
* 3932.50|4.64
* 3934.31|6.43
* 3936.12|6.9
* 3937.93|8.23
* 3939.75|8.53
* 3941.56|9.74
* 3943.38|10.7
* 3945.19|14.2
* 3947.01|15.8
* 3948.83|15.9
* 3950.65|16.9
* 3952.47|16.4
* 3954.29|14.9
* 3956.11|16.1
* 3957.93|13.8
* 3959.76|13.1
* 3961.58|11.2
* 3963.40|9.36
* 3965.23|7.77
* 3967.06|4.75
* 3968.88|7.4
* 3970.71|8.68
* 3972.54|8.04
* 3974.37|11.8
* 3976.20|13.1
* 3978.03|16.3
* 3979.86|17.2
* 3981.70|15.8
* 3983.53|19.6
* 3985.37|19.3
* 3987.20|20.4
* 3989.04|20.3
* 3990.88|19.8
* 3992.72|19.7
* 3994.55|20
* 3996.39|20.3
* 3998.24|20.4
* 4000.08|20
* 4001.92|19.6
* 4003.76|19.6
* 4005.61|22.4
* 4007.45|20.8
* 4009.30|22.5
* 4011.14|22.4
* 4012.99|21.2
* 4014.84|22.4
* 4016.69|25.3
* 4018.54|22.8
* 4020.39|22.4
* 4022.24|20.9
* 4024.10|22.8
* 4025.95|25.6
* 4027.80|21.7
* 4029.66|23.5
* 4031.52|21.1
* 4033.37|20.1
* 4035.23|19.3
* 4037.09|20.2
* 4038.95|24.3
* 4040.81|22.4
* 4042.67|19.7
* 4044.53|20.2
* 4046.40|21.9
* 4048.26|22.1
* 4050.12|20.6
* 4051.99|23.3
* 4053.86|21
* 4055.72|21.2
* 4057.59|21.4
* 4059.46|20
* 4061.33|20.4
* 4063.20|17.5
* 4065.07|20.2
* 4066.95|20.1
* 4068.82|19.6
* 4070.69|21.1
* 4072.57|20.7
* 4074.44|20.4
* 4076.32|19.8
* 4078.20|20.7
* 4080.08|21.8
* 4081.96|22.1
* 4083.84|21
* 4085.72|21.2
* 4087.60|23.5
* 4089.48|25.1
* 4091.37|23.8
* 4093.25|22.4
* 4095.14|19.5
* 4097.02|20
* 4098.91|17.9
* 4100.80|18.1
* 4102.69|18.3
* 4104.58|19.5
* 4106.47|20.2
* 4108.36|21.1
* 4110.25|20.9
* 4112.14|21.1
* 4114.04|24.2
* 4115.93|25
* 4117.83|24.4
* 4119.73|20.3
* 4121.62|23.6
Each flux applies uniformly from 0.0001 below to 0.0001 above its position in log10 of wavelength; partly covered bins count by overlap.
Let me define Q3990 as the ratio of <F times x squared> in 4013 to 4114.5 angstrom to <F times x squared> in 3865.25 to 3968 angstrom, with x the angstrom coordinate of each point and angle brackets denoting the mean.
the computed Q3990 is 1.88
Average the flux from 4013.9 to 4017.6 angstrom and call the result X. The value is 23.8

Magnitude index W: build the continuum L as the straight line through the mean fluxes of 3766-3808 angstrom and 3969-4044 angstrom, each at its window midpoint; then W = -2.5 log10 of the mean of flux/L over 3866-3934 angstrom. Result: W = 0.30 mag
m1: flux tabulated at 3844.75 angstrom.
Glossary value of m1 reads 11.9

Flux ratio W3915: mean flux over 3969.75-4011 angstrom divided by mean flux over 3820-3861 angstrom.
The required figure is 1.9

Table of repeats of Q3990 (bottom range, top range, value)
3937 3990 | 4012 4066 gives 1.68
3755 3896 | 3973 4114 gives 2.04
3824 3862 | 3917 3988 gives 1.35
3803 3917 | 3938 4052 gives 1.66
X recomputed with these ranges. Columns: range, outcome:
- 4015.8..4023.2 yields 22.8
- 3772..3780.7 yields 14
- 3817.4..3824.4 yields 10.6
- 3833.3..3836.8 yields 7.24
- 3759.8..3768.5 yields 12.5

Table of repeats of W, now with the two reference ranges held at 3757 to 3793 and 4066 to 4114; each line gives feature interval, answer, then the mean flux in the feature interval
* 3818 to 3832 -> 0.43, 9.5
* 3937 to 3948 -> 0.46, 11.2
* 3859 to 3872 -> 0.37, 10.8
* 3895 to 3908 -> 0.10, 14.6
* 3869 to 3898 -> 0.32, 11.6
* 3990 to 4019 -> -0.14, 21.2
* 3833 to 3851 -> 0.48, 9.37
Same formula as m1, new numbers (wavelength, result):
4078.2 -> 20.7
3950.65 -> 16.9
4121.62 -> 23.6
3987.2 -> 20.4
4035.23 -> 19.3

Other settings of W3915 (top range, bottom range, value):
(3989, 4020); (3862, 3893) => 1.90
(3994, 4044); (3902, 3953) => 1.73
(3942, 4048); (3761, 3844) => 1.59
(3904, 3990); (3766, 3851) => 1.14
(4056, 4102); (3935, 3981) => 1.75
